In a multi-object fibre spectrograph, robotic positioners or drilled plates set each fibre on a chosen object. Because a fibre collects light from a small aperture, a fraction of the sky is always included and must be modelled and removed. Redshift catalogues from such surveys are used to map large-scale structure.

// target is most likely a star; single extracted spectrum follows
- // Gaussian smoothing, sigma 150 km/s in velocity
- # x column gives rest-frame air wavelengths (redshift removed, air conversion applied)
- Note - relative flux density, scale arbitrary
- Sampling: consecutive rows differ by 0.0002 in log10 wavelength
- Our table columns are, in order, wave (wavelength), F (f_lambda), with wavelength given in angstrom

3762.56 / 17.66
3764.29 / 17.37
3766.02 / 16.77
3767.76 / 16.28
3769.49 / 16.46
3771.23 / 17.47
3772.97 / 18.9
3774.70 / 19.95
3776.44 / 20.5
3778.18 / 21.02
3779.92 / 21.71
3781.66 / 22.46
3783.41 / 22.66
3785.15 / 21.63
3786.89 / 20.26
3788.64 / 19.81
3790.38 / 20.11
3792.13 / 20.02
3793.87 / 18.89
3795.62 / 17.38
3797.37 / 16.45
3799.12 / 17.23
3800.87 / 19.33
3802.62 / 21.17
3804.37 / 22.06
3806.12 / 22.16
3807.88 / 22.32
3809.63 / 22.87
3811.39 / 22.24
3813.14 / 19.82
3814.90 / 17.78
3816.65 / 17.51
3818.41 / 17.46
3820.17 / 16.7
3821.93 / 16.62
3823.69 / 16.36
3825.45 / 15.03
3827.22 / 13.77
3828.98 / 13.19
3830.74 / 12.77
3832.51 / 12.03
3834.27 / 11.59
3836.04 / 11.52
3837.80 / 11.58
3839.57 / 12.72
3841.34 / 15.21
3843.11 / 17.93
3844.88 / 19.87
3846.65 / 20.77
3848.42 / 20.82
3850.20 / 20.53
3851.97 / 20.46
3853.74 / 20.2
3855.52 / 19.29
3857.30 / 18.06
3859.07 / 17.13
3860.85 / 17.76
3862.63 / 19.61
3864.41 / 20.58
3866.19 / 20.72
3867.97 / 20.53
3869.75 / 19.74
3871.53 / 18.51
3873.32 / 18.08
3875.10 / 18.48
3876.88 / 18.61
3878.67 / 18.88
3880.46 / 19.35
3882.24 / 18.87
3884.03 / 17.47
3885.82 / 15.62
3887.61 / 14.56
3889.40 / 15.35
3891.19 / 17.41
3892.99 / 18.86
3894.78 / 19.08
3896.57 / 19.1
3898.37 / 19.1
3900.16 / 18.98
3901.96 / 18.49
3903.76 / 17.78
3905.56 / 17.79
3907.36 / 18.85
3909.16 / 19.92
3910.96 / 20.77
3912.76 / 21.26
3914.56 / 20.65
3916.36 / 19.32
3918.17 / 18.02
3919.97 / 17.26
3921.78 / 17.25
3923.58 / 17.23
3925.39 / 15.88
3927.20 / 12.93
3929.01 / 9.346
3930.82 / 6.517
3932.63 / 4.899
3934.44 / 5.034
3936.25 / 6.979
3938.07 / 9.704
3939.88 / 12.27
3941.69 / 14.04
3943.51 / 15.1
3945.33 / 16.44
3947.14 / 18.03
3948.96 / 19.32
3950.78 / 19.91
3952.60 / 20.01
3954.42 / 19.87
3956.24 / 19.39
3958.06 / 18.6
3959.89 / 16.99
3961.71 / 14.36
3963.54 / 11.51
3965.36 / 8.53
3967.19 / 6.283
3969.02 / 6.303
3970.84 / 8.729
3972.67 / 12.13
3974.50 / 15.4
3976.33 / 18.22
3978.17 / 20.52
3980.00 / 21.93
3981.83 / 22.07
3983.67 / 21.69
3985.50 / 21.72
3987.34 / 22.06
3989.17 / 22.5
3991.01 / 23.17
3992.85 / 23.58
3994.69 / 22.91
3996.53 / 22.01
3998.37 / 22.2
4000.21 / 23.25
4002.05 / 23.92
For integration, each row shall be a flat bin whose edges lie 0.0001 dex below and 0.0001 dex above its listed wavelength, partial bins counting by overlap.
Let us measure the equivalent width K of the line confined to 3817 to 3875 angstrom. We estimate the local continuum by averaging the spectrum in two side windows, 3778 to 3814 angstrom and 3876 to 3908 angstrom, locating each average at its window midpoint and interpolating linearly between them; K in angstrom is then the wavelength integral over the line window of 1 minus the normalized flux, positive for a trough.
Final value 6.14 angstrom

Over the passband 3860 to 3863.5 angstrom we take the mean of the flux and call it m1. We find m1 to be 18.7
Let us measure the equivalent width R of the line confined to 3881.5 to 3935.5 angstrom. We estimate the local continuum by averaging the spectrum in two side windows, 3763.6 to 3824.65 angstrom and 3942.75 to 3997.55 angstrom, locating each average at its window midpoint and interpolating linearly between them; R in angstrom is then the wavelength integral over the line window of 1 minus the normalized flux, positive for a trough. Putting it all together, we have 5.53 angstrom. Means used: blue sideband 19.4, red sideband 17.7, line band 16.4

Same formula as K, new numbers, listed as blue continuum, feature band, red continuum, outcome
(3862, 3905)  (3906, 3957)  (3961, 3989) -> 4.2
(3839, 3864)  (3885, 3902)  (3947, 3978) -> -0.3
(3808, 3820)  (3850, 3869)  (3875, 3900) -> -1.0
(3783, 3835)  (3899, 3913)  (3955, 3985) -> -2.3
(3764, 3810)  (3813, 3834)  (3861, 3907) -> 4.1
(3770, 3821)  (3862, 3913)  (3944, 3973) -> -4.9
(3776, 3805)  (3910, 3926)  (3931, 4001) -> -1.1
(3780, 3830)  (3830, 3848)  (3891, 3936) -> 3.4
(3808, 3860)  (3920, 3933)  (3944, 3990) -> 3.3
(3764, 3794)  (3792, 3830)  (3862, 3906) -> 1.7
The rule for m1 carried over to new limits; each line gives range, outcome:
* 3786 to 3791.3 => 20.1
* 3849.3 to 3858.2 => 19.7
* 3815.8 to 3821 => 17.2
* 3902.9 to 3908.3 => 18.1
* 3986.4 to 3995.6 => 22.8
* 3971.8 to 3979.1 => 16.6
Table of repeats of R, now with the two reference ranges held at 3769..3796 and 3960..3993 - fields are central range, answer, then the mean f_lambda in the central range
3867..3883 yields -0.5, 19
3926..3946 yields 8.1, 10.3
